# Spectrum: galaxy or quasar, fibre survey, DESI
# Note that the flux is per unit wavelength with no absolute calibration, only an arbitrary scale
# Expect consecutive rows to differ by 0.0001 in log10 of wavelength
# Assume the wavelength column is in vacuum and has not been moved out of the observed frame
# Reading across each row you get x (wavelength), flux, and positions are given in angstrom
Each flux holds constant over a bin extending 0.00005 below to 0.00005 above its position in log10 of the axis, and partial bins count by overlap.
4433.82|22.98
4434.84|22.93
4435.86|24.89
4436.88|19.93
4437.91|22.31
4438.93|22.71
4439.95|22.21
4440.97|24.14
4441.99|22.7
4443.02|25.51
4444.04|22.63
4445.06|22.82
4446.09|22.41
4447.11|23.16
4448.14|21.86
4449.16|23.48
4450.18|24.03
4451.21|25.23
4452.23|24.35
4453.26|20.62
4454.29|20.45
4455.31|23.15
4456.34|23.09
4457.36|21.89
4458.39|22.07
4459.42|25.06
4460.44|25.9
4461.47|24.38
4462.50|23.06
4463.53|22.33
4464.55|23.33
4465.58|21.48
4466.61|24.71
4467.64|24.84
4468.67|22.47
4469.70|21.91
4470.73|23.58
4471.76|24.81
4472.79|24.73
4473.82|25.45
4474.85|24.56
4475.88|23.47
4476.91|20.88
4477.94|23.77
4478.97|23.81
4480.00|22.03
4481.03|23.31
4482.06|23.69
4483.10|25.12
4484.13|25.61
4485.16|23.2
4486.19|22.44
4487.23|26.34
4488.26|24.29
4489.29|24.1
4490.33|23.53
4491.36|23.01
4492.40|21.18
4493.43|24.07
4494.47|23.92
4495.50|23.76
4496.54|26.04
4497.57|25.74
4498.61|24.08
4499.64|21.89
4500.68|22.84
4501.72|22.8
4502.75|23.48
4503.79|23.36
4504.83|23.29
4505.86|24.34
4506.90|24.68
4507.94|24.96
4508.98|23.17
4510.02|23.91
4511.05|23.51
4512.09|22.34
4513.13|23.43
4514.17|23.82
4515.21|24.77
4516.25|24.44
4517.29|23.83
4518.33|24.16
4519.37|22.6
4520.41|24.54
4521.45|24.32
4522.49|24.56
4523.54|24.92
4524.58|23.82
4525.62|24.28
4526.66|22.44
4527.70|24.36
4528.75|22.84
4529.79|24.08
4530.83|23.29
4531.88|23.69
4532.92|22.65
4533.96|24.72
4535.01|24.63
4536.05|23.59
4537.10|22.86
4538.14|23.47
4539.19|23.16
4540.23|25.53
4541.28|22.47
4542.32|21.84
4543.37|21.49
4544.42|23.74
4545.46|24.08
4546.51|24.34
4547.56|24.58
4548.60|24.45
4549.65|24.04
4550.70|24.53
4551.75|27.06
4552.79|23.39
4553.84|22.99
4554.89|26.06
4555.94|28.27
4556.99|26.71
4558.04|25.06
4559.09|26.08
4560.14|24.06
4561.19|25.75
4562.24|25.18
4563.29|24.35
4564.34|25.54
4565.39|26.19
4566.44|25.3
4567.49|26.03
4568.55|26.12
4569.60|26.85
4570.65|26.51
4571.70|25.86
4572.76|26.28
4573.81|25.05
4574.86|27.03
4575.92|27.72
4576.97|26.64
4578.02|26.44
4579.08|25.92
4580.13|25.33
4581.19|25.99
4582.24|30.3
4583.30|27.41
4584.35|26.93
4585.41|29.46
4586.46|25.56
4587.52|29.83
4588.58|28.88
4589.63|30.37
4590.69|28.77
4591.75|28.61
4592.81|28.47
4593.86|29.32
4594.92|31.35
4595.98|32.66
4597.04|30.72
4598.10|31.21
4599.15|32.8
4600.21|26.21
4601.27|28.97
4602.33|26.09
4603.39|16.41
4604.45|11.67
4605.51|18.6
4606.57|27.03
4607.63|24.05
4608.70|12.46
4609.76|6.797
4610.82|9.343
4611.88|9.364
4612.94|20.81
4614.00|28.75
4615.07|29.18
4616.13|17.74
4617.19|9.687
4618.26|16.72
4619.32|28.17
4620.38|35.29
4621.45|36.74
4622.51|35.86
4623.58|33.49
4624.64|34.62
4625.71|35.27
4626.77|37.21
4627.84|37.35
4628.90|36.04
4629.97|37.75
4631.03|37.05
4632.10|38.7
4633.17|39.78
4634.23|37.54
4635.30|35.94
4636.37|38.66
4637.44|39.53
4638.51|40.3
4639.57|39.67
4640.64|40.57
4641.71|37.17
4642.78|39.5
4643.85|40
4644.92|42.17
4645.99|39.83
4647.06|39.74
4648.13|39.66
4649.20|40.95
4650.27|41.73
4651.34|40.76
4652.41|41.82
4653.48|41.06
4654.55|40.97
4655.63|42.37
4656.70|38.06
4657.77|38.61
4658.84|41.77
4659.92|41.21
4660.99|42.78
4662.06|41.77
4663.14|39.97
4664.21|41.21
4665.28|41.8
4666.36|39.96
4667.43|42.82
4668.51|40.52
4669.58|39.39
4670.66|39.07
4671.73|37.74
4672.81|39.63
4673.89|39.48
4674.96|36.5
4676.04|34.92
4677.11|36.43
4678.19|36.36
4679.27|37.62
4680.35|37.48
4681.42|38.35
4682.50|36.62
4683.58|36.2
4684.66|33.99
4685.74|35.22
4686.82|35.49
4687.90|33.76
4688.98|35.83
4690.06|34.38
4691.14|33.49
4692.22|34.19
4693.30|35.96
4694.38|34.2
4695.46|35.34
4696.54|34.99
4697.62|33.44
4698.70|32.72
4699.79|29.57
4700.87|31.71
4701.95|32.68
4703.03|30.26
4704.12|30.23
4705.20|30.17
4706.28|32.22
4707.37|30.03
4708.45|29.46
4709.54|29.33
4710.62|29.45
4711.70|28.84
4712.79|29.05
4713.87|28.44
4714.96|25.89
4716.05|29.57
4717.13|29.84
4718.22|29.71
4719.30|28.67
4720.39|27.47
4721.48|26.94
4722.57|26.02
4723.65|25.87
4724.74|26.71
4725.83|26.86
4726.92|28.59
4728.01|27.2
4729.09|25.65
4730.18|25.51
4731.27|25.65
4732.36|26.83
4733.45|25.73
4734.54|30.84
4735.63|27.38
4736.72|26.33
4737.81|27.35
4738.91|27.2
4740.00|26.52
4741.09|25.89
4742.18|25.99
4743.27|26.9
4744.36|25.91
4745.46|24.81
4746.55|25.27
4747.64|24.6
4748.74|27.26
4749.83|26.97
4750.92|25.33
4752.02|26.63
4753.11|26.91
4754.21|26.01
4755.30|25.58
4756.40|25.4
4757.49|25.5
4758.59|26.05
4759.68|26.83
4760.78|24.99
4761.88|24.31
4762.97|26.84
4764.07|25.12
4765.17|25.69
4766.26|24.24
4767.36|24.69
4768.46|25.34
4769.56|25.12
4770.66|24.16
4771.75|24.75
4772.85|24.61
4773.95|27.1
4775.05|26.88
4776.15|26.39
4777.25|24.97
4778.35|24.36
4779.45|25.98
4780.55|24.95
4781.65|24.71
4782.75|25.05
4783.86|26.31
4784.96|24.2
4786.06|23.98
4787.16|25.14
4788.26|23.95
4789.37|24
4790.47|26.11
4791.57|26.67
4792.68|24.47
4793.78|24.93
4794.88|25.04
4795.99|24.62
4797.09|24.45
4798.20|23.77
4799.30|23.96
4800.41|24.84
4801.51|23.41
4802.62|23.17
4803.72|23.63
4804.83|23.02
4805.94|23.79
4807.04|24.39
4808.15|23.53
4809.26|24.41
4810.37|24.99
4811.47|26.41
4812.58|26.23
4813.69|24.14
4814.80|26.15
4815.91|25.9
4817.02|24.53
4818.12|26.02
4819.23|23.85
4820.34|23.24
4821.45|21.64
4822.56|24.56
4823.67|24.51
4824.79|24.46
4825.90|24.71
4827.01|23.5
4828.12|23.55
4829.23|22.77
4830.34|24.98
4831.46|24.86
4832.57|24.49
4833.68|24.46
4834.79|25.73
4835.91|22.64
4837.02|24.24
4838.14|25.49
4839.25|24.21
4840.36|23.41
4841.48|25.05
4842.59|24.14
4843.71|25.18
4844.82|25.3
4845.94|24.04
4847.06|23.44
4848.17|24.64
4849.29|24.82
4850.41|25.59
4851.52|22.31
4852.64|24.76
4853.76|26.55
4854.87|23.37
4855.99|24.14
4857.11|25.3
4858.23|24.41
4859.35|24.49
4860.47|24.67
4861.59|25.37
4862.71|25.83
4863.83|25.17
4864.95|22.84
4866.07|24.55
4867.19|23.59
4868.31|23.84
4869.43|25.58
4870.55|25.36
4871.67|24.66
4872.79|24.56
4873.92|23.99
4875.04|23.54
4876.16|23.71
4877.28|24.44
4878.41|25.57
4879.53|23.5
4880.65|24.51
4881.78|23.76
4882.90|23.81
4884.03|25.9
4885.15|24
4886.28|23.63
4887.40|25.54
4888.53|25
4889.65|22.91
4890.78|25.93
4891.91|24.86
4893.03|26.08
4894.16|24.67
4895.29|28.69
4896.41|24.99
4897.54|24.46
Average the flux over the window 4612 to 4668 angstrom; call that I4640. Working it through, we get 36.7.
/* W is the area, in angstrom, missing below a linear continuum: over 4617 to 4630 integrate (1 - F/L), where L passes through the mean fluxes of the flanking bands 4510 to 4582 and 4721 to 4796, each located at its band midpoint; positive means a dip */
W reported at -3.7 angstrom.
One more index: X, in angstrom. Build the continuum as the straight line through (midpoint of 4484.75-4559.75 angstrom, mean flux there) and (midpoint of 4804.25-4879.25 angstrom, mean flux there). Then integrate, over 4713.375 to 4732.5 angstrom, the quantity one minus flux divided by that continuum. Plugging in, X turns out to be -2.4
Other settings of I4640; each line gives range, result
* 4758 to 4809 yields 24.9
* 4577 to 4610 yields 26.1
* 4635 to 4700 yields 38.3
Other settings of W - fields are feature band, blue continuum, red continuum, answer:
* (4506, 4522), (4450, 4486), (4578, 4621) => 0.0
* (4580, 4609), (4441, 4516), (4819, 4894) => -3.6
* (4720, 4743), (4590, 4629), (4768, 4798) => -1.3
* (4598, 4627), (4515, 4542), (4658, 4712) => 6.0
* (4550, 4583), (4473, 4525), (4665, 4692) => 3.3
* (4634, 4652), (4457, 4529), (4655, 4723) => -4.2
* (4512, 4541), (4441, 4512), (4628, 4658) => 4.6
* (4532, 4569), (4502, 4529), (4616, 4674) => 4.1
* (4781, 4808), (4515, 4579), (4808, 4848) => 0.0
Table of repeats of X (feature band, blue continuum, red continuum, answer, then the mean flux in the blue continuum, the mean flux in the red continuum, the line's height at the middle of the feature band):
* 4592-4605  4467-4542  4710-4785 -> -1.3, 23.8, 26.4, 24.8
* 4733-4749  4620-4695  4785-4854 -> 2.4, 38.3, 24.5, 31.1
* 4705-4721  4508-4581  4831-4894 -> -3.0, 24.6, 24.5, 24.6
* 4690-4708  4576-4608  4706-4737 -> -3.1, 27.1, 27.9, 27.8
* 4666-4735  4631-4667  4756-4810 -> 4.1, 40.1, 24.9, 34.3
